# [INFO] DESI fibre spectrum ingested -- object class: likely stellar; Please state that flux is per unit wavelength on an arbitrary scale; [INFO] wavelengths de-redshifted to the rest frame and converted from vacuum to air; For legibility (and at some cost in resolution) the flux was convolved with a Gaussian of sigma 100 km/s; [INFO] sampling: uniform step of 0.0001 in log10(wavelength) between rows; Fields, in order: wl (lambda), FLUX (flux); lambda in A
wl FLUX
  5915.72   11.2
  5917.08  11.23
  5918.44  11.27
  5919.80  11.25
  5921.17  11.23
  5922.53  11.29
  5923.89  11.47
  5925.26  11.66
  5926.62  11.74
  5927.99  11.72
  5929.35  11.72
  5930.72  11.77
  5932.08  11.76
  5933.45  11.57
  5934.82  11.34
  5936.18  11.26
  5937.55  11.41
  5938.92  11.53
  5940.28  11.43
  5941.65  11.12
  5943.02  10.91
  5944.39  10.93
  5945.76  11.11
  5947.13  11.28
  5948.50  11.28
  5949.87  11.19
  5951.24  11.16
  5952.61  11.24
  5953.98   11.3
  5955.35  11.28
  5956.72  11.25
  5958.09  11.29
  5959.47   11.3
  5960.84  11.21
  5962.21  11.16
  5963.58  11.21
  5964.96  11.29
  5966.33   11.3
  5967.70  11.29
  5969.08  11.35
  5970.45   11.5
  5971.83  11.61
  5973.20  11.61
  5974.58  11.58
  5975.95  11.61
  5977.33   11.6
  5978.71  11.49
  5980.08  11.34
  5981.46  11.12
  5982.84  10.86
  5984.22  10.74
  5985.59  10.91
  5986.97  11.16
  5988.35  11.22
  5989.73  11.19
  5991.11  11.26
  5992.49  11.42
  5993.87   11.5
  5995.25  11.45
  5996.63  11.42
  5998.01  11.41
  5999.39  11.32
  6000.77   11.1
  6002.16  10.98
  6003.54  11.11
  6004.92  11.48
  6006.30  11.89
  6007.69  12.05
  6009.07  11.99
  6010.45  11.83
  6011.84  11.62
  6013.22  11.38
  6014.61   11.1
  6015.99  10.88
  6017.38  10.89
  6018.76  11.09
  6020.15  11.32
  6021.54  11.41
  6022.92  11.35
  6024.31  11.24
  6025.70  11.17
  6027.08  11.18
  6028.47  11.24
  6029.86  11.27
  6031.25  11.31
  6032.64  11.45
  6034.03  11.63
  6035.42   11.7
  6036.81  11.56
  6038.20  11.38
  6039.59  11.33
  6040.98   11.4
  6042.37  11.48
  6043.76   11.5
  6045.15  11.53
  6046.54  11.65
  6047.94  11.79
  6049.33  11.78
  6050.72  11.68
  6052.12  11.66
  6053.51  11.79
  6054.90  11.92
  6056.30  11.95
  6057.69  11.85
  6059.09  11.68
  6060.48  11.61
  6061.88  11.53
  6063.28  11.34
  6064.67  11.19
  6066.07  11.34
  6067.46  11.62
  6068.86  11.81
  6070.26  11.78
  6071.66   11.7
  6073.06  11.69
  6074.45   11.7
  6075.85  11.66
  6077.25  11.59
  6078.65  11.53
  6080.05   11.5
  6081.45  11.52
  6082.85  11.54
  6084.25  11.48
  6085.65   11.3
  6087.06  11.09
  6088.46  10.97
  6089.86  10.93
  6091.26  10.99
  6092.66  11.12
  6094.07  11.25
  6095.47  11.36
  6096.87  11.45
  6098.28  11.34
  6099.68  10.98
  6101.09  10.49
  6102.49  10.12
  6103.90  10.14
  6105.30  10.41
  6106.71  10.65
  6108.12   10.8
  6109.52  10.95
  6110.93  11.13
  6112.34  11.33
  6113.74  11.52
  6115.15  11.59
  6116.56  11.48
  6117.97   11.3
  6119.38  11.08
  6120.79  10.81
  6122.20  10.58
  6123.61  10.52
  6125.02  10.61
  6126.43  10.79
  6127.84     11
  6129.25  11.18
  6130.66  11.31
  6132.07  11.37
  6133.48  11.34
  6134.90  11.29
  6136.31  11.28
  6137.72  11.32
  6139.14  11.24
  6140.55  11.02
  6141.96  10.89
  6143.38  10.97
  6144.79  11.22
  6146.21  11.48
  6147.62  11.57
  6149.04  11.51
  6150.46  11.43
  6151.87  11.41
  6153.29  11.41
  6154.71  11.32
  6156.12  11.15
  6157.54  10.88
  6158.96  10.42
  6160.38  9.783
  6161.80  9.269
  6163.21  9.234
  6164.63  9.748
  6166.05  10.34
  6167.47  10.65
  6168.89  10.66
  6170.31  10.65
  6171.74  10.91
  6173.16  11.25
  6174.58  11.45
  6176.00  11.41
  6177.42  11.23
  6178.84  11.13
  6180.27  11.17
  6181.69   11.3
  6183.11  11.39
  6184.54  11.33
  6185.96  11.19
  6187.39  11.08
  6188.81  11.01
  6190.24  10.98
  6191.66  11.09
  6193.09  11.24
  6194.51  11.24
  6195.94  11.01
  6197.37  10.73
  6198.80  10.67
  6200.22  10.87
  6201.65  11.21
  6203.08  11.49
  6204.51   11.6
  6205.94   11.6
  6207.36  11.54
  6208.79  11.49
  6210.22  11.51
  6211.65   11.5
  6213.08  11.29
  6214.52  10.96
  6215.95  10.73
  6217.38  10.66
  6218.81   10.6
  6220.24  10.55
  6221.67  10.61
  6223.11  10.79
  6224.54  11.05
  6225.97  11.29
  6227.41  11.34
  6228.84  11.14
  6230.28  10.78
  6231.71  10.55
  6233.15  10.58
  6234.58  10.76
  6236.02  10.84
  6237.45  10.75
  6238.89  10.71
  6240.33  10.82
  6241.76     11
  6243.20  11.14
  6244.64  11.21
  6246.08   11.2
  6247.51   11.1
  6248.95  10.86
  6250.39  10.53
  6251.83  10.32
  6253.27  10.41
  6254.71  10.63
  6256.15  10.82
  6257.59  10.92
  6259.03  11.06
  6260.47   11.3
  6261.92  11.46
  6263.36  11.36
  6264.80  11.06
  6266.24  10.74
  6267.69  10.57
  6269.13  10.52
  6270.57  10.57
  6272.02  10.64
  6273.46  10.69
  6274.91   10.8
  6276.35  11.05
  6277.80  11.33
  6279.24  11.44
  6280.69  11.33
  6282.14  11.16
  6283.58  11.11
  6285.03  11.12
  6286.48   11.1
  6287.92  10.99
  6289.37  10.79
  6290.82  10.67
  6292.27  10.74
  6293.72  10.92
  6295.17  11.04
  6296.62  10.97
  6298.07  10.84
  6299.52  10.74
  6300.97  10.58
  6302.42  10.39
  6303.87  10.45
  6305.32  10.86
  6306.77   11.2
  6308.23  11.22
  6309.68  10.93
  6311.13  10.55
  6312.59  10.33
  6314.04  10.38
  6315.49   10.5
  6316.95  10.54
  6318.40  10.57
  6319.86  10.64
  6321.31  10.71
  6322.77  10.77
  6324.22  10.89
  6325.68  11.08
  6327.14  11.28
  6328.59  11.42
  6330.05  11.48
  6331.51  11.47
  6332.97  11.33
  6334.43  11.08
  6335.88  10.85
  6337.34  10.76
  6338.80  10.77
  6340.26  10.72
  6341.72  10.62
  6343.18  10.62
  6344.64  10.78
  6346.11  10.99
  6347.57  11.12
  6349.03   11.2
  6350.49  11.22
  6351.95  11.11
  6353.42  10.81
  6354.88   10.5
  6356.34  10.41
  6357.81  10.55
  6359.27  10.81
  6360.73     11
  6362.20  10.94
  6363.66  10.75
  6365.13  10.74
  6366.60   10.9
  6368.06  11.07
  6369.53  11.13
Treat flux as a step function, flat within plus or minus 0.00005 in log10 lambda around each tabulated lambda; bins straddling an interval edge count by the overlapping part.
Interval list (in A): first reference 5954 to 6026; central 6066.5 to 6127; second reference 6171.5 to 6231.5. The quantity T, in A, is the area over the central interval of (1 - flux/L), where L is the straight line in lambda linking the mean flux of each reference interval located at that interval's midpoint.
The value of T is 0.3 A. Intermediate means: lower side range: 11.3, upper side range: 11.1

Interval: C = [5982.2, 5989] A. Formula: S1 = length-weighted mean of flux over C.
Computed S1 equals 11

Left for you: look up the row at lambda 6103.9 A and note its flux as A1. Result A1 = 10.14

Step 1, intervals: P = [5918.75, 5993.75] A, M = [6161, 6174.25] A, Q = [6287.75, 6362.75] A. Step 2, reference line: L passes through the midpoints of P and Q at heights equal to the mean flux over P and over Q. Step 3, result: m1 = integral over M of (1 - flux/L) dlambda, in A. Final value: 0.87 A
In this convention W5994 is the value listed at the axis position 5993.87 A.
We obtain 11.5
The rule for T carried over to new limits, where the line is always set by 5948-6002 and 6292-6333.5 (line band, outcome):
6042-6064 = -0.9 A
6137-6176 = 0.7 A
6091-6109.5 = 0.5 A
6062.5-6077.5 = -0.6 A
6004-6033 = -0.4 A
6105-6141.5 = 0.1 A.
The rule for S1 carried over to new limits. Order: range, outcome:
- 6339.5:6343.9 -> 10.7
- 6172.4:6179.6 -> 11.3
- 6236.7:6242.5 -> 10.8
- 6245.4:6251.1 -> 10.9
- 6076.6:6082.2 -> 11.5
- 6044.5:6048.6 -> 11.6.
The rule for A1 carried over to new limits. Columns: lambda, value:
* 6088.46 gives 10.97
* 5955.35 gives 11.28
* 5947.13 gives 11.28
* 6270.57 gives 10.57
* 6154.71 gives 11.32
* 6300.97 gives 10.58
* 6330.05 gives 11.48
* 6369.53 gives 11.13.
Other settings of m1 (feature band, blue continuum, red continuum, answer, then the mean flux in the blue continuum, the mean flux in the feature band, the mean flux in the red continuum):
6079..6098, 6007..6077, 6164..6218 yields 0.2 A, 11.5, 11.3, 11.1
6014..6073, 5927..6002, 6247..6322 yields -1.5 A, 11.3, 11.5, 10.8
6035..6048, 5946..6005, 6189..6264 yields -0.4 A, 11.3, 11.5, 11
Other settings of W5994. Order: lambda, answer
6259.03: 11.06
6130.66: 11.31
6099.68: 10.98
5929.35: 11.72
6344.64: 10.78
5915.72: 11.2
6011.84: 11.62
